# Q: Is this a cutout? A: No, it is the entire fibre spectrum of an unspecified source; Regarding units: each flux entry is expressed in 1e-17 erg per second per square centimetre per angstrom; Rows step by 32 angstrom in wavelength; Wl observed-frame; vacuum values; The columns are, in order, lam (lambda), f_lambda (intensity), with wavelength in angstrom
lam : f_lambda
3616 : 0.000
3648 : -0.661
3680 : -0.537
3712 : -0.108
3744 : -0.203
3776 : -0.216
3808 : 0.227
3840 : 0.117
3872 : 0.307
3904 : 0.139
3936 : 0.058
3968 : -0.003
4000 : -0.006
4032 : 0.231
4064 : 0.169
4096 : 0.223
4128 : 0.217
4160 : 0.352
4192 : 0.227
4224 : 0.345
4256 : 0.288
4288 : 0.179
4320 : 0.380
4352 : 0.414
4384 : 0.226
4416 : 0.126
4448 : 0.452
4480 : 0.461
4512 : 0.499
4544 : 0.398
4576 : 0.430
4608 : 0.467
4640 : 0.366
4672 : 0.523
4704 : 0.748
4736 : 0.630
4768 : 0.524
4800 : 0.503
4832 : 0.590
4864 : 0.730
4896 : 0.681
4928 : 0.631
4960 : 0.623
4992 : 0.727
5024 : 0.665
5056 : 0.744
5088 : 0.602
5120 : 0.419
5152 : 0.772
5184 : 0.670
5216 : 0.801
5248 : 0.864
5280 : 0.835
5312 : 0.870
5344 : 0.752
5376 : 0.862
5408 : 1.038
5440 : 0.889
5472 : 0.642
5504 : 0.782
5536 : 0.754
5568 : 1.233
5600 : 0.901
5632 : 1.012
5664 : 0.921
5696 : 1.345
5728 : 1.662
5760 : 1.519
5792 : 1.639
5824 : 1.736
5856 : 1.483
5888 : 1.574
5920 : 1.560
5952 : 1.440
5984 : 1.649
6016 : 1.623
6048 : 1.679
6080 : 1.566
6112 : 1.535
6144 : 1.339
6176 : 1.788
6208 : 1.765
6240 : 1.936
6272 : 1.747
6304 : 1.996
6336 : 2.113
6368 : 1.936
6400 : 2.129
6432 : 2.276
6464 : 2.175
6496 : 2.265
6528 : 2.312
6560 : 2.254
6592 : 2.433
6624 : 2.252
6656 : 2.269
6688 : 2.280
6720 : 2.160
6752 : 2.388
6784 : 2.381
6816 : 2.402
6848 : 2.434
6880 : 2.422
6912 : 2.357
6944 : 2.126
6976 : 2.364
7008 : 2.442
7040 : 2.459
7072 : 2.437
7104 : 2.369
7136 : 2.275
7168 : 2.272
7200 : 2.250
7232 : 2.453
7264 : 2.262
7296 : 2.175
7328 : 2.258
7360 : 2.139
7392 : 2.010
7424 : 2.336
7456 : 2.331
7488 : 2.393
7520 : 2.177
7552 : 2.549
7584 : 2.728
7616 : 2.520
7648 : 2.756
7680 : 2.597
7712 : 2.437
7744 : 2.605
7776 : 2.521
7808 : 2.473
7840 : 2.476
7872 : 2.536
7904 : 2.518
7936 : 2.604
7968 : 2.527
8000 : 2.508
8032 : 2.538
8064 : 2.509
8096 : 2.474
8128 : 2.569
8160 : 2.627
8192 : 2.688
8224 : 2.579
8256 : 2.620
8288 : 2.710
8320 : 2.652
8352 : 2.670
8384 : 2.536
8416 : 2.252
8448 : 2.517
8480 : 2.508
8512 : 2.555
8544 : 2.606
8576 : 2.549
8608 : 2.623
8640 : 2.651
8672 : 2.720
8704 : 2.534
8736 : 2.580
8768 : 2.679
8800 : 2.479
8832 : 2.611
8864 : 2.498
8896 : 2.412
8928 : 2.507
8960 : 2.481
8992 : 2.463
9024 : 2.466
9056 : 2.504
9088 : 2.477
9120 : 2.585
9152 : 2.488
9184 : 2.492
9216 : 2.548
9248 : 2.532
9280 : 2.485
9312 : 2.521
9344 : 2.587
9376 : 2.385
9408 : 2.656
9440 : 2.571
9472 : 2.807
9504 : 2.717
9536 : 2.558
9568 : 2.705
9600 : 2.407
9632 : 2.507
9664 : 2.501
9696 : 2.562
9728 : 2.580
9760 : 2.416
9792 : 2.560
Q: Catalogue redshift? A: 0.427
